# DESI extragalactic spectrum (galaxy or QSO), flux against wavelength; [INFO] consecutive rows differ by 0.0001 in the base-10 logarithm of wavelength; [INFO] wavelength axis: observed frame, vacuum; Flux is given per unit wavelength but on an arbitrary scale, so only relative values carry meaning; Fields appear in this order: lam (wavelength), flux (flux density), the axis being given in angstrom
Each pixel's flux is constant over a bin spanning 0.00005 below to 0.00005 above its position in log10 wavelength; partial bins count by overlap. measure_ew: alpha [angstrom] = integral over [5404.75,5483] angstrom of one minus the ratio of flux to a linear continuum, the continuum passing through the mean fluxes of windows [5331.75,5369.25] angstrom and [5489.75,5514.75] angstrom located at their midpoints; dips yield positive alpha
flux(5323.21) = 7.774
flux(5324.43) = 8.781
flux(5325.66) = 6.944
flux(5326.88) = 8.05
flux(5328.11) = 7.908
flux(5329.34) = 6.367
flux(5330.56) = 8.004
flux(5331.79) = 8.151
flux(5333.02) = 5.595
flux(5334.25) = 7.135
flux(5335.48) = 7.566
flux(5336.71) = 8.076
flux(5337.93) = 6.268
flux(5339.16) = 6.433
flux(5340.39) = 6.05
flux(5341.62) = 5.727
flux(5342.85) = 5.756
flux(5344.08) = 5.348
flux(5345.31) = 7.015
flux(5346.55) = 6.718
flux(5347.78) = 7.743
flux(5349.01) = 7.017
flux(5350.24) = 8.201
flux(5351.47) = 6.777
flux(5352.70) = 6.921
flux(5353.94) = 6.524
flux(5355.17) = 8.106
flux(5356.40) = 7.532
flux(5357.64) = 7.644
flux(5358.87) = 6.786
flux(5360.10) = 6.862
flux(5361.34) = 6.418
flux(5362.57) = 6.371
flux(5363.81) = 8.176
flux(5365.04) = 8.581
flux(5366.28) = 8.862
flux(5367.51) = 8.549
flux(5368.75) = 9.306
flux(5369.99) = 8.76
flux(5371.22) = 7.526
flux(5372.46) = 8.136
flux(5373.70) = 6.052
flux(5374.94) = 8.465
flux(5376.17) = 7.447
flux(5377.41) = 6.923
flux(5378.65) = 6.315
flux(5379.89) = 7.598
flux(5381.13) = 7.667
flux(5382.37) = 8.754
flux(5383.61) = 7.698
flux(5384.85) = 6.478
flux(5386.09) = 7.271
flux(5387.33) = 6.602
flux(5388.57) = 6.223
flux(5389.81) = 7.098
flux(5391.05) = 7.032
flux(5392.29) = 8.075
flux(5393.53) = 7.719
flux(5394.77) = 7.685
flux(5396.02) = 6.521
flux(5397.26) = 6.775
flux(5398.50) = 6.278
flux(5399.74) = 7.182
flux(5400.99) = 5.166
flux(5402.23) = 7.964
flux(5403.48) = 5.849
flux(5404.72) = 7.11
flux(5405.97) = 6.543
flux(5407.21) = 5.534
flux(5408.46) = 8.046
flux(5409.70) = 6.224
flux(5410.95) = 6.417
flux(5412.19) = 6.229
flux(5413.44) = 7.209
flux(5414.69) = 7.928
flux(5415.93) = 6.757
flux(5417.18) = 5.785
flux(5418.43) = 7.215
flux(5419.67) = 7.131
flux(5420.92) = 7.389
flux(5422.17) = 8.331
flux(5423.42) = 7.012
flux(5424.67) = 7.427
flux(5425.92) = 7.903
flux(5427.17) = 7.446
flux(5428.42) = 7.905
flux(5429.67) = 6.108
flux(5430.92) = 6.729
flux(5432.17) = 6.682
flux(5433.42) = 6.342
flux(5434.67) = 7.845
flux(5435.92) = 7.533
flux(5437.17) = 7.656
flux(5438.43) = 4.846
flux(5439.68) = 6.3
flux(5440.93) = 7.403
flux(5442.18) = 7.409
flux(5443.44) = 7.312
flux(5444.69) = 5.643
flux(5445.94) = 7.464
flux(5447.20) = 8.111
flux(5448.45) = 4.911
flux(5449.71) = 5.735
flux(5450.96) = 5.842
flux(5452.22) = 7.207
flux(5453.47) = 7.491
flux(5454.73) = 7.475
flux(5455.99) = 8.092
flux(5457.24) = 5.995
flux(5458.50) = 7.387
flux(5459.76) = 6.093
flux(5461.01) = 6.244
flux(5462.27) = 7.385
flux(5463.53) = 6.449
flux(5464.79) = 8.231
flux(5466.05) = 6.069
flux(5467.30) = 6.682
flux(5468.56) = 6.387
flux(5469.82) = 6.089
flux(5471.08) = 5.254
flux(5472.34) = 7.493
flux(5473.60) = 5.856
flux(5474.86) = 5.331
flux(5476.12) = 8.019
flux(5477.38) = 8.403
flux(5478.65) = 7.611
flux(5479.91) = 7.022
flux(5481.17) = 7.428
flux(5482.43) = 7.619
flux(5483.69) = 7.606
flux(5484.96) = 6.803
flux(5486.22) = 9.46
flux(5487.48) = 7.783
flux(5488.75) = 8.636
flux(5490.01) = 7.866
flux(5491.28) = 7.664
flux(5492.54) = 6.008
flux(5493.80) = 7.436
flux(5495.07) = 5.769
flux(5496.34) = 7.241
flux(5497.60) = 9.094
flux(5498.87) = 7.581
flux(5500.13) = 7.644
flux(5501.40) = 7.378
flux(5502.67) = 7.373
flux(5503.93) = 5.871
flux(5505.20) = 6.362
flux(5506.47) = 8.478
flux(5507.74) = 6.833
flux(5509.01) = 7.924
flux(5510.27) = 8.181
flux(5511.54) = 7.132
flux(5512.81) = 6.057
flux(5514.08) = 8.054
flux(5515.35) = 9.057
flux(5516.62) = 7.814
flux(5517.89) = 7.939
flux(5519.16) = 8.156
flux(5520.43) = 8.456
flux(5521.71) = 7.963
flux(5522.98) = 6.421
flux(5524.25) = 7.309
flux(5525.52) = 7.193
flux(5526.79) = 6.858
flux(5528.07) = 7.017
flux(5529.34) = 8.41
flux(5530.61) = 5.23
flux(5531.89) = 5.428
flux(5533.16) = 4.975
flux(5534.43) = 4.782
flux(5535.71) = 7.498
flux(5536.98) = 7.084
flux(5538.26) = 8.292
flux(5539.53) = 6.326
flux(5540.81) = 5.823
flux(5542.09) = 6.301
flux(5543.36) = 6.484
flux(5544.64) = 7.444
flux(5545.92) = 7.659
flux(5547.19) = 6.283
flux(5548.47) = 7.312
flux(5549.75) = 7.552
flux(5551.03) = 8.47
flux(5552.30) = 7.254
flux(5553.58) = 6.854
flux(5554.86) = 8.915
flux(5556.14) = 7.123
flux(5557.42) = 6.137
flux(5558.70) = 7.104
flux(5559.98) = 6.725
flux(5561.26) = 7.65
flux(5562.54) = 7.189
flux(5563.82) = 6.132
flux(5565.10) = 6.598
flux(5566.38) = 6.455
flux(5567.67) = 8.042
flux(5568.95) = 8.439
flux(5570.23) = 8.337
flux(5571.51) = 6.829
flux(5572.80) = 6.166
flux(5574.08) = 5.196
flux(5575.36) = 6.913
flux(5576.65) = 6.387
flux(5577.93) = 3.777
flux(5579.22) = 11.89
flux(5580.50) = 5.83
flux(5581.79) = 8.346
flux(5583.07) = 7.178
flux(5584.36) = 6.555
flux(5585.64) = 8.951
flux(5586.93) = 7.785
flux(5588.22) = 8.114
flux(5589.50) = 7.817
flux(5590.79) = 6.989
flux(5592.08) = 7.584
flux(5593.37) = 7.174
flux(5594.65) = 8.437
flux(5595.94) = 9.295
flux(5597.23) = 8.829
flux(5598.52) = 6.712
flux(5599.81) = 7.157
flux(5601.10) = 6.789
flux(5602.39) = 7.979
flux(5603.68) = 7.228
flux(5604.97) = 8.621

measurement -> 3.7 angstrom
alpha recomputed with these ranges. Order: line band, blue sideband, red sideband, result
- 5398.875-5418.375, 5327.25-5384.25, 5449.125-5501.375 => 1.5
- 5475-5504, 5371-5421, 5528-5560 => -2.6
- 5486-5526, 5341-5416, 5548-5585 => -2.2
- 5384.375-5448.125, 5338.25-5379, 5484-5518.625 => 3.6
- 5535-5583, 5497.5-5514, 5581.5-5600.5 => 3.3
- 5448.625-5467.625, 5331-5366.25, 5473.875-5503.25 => 1.6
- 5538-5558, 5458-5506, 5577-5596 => 0.9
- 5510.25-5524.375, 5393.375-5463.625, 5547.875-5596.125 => -1.1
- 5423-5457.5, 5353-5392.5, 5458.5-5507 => 1.7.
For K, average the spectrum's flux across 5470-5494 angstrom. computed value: 7.31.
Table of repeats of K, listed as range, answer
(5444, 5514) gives 7.09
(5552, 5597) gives 7.33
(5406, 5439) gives 6.98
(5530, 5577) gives 6.85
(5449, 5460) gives 6.82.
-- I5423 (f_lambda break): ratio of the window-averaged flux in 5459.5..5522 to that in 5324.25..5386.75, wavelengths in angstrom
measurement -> 1.00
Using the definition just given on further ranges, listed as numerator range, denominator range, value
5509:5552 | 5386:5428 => 1.02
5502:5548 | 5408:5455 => 1.02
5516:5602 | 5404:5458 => 1.04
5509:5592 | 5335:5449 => 1.01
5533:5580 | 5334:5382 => 0.96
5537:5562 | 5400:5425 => 1.04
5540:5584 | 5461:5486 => 1.02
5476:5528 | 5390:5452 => 1.09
